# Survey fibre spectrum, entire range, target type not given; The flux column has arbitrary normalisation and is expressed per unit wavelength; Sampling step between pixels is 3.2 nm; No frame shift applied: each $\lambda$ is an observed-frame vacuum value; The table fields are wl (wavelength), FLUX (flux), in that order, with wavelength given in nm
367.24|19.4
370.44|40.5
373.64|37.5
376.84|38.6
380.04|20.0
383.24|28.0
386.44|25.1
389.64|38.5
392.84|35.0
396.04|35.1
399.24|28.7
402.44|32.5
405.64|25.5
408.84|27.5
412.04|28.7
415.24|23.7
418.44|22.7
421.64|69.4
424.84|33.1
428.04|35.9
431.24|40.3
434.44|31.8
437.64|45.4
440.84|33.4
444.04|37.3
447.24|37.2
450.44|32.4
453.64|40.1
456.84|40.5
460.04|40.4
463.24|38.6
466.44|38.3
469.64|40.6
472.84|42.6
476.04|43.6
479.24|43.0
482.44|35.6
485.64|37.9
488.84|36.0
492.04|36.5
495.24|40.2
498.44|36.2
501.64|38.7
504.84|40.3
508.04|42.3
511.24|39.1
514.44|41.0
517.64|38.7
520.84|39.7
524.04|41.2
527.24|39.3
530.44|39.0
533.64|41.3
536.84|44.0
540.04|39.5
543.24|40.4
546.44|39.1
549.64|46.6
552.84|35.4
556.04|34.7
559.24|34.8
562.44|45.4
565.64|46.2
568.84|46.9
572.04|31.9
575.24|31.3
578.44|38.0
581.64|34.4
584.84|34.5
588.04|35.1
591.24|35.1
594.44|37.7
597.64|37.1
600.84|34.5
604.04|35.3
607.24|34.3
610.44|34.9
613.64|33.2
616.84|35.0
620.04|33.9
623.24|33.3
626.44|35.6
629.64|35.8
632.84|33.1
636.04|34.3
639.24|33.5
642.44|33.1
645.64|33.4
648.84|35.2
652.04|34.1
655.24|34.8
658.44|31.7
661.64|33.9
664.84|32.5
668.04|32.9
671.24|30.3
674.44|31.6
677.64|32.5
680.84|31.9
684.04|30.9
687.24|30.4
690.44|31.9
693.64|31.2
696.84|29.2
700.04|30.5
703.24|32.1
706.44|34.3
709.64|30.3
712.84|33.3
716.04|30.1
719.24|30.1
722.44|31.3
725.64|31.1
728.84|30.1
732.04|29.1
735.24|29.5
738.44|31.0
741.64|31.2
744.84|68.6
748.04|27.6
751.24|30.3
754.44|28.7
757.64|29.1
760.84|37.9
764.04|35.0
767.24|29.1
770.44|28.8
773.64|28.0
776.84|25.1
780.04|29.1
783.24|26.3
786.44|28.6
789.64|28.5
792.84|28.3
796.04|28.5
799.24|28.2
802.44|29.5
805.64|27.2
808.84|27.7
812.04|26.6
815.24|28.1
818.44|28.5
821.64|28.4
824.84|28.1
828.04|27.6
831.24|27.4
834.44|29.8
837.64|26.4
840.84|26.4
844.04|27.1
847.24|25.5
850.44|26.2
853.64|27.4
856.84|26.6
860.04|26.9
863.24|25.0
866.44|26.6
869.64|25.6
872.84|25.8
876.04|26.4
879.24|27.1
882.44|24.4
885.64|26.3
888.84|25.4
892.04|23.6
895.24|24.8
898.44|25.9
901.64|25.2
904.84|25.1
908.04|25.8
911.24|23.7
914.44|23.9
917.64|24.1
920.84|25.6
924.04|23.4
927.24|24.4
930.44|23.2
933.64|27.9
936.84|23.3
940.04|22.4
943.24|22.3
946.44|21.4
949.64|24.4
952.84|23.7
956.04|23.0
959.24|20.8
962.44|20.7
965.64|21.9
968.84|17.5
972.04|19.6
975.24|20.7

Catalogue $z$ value 0.13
